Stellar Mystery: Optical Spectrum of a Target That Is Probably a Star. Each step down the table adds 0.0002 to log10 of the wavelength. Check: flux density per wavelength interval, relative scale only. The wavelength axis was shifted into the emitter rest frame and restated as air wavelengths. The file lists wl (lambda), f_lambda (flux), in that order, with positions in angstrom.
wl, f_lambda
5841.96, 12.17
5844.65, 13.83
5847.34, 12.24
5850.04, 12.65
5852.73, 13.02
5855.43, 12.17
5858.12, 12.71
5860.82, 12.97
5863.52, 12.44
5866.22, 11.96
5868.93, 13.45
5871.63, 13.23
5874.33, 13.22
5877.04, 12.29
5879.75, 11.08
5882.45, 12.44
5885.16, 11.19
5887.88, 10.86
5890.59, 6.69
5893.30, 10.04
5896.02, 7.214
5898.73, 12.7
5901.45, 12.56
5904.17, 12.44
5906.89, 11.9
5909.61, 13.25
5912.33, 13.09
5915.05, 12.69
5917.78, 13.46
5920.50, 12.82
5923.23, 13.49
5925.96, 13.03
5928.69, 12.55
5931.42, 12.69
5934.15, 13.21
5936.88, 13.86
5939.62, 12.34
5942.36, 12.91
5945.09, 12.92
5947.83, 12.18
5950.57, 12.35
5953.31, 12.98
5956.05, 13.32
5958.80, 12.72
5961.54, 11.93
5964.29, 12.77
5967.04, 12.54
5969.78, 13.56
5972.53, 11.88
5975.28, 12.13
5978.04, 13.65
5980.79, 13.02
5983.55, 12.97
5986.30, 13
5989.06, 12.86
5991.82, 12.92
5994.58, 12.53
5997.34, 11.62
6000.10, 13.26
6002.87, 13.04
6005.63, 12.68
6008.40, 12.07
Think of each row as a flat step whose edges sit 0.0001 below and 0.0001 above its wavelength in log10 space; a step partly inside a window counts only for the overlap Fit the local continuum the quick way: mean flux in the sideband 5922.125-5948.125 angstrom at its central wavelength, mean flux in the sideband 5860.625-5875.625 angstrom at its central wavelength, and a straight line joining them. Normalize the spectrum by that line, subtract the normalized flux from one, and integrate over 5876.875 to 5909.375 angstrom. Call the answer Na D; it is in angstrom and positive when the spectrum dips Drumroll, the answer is 4.8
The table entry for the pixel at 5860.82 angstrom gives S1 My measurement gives 12.97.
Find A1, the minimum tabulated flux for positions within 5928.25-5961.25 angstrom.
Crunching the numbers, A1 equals 12.18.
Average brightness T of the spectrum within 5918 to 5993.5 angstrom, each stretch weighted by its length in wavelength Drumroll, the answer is 12.8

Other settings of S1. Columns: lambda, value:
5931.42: 12.69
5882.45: 12.44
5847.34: 12.24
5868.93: 13.45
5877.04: 12.29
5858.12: 12.71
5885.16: 11.19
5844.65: 13.83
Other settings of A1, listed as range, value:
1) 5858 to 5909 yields 6.69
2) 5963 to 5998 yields 11.62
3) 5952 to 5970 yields 11.93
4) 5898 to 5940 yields 11.9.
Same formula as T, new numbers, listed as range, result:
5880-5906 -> 10.7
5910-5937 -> 13.1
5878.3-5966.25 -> 12.2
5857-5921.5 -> 11.9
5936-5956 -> 12.8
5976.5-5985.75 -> 13.2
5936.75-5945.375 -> 12.9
